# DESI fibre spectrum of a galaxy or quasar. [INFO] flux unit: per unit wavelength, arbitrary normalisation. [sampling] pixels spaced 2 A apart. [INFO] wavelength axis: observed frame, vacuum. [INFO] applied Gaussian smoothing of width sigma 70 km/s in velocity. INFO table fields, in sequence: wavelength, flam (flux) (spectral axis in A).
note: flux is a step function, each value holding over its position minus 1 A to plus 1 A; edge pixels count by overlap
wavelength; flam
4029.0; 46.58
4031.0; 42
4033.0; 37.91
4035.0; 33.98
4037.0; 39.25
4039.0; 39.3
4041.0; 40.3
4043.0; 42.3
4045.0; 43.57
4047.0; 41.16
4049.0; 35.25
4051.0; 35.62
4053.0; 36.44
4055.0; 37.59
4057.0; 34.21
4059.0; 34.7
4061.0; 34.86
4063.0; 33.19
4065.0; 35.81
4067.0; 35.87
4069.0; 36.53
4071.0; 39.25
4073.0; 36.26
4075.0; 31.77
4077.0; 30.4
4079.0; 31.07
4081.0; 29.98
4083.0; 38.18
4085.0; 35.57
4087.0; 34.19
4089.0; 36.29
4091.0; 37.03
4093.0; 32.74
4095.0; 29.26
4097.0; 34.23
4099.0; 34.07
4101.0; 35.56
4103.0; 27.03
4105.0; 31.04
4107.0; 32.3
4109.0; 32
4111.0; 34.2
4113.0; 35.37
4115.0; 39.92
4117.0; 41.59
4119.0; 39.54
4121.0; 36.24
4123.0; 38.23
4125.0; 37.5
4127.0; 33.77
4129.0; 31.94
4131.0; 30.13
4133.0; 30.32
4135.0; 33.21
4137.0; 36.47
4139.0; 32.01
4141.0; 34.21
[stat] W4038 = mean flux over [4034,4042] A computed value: 38.2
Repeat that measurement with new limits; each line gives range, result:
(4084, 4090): 35.3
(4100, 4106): 31.2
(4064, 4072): 36.9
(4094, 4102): 33.3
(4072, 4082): 31.9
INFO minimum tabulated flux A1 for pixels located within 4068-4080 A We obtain 30.4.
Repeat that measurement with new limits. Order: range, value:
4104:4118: 31.04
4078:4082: 29.98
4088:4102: 29.26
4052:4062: 34.21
